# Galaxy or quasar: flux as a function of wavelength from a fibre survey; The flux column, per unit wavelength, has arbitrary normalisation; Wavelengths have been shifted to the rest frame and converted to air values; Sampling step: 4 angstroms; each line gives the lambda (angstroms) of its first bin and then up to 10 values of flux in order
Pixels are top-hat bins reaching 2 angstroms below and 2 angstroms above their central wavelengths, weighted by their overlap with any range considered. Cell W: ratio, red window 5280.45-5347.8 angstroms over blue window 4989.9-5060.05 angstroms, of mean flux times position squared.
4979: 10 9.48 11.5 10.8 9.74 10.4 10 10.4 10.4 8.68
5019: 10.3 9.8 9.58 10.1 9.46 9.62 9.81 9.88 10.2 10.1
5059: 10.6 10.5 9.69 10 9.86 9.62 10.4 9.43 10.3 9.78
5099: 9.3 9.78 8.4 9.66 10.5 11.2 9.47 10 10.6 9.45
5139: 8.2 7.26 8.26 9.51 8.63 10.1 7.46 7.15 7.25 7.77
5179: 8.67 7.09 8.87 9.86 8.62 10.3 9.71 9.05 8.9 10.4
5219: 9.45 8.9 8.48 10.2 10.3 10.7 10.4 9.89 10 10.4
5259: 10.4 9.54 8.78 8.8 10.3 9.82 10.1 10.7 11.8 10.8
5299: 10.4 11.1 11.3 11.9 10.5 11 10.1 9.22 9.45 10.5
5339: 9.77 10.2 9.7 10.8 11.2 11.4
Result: 1.18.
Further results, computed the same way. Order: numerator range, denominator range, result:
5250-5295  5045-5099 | 1.09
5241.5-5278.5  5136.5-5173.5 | 1.25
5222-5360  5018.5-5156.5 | 1.15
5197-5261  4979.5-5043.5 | 1.07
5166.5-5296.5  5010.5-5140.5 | 1.03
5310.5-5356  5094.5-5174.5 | 1.23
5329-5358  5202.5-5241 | 1.12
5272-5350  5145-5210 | 1.27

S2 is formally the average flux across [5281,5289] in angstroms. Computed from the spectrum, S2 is 10.4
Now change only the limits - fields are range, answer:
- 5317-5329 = 10.1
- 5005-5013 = 10.4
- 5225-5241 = 9.92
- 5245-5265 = 10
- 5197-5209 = 9.69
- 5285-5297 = 11.1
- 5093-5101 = 9.54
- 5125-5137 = 10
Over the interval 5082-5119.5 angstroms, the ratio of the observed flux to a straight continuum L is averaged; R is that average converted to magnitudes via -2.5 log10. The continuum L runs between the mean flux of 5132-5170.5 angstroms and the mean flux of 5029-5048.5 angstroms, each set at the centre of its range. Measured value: -0.09 mag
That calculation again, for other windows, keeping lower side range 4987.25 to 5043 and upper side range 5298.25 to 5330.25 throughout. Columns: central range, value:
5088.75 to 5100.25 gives 0.04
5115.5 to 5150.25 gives 0.10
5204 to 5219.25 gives 0.10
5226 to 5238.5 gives 0.06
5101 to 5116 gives 0.07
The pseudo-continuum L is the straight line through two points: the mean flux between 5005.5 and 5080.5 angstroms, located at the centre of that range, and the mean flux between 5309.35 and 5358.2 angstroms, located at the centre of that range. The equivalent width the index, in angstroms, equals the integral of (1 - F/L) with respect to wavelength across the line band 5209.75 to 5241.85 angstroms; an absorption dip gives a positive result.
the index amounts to 1.6 angstroms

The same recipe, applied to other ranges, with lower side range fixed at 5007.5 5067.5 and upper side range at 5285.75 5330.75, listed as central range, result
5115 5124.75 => -0.2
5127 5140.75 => 0.9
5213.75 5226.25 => 1.3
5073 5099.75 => 0.6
